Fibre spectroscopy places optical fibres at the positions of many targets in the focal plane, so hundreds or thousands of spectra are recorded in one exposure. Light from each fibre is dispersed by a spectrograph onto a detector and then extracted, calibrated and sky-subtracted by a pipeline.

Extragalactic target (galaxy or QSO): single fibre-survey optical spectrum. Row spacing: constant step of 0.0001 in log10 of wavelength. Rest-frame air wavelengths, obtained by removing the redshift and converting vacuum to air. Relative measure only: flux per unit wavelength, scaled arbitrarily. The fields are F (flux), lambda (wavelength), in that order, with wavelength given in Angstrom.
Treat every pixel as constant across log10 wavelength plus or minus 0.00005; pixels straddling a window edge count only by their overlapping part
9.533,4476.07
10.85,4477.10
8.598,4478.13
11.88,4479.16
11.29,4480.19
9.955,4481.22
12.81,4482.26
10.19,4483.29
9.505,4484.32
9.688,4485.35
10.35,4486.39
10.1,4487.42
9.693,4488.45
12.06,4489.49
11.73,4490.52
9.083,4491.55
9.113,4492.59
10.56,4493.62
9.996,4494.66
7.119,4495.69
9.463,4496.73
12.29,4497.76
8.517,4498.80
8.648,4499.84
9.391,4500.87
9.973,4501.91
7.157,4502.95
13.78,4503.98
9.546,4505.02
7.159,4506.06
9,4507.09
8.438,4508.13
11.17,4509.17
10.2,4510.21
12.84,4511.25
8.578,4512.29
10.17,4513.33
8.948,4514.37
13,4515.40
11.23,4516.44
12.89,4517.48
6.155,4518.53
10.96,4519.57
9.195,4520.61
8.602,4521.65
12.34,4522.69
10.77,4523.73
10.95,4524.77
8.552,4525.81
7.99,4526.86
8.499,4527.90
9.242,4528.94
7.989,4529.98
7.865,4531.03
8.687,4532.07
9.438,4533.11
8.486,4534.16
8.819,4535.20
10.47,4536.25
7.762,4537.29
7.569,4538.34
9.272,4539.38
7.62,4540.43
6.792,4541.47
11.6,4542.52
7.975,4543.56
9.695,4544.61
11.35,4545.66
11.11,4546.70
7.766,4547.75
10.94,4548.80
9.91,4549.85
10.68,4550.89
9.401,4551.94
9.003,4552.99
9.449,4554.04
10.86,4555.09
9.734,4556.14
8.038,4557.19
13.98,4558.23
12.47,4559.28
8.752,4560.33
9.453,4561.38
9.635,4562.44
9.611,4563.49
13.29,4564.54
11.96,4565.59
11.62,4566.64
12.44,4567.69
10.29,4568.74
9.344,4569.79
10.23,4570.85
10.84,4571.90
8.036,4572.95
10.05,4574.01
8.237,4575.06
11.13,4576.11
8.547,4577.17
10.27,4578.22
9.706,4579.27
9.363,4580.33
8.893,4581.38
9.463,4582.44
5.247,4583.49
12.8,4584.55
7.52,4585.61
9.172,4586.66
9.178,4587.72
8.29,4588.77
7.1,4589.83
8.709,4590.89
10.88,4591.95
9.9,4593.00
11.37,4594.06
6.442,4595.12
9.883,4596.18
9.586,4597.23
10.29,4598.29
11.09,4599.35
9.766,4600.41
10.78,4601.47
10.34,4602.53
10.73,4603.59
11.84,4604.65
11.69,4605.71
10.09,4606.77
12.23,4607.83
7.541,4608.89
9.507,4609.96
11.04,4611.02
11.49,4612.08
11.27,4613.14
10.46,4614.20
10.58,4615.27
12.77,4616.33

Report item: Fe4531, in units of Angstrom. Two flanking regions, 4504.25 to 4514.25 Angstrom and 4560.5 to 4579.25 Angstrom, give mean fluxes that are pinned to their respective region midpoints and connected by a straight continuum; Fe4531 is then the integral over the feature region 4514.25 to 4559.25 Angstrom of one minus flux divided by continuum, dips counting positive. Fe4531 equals 1.6 Angstrom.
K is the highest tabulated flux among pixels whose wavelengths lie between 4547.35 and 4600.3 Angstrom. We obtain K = 13.98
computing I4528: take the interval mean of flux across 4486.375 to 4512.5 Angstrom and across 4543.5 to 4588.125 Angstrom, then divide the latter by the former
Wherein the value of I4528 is 1.01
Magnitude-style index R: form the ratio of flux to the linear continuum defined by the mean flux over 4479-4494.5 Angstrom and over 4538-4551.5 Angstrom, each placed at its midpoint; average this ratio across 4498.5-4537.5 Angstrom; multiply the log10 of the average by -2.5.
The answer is 0.04 mag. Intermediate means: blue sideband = 10.5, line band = 9.58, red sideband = 9.44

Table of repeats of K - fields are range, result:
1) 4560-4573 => 13.29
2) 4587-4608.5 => 12.23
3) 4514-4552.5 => 13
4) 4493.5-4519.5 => 13.78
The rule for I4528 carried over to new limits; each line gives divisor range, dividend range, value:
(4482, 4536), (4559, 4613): 1.02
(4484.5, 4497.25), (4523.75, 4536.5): 0.90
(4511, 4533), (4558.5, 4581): 1.06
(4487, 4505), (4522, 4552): 0.94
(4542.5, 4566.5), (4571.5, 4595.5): 0.89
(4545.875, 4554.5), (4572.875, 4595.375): 0.93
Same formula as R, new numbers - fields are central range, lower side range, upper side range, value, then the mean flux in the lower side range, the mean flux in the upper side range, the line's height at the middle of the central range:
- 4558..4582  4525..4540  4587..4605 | -0.112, 8.65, 9.75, 9.3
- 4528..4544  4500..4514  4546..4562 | 0.156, 9.76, 10.1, 9.98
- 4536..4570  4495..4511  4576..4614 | -0.036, 9.52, 9.8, 9.67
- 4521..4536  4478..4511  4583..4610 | 0.081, 9.99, 9.7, 9.89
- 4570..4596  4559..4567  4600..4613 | 0.161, 10.8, 10.6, 10.7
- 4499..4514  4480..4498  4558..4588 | 0.055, 10.2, 10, 10.2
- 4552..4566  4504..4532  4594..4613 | -0.043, 9.76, 10.3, 10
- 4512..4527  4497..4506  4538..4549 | -0.063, 9.76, 9.22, 9.53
